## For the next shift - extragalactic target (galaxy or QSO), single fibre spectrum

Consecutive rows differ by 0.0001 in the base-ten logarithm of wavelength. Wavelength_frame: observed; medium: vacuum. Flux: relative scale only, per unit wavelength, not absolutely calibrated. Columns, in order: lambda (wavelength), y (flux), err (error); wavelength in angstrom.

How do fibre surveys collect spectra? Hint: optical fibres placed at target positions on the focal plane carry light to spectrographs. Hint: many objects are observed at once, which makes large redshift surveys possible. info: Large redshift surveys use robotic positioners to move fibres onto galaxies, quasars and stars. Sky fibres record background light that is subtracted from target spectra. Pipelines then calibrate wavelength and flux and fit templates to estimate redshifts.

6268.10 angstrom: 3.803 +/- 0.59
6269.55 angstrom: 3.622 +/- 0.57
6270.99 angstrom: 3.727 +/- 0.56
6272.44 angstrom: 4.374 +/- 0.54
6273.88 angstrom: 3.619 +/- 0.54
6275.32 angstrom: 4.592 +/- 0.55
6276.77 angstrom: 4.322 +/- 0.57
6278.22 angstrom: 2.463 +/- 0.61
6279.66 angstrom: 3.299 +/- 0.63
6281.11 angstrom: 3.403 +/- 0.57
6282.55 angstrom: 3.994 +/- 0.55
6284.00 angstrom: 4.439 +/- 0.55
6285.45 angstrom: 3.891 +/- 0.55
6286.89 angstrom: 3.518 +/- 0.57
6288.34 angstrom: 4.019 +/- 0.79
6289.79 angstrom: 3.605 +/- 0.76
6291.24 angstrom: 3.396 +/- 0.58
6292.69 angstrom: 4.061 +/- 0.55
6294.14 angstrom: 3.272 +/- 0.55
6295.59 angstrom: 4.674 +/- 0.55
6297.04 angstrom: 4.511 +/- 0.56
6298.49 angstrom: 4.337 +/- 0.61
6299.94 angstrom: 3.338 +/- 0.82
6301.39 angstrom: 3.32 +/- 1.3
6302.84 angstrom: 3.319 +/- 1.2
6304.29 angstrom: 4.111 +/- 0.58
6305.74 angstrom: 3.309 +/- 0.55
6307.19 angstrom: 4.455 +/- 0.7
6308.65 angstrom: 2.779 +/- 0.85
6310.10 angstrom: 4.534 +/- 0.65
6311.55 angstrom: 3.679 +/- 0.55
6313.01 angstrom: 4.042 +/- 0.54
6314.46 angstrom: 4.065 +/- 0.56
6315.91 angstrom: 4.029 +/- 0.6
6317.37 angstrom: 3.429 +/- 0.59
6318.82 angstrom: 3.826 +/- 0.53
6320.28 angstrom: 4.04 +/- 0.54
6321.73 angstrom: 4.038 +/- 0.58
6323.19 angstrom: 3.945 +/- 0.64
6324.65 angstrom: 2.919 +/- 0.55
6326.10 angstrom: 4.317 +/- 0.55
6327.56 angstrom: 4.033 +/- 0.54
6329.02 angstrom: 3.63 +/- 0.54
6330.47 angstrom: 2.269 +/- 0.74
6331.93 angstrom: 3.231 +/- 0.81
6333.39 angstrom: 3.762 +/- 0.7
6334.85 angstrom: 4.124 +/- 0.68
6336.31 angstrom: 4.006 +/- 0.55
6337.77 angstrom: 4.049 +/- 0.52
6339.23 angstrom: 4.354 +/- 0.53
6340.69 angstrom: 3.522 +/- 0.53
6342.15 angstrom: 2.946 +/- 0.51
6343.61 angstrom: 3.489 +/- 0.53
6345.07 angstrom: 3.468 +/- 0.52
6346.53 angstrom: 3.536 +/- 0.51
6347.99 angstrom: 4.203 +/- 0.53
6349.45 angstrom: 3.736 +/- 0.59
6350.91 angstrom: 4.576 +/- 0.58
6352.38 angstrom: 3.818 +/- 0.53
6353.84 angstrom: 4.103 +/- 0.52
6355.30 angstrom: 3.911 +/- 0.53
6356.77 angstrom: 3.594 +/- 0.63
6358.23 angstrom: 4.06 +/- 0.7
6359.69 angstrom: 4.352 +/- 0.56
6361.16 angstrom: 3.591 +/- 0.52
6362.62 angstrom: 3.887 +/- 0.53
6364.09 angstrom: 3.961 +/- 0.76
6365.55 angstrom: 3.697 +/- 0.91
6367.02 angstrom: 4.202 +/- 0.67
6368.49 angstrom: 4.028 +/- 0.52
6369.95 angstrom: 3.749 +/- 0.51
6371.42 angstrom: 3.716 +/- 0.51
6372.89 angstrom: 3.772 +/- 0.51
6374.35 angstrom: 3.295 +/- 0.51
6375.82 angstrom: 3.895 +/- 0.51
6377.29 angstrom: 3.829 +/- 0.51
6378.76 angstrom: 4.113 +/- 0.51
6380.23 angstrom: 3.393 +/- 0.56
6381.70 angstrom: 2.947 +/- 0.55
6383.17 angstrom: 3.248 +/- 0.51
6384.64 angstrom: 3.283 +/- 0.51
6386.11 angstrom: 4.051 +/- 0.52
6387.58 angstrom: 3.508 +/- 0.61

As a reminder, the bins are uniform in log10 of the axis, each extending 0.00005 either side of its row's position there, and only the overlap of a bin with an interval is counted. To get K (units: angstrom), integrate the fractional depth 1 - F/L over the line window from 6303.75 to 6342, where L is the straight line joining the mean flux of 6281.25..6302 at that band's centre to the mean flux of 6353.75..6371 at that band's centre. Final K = 1.2 angstrom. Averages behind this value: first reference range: 3.87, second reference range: 3.92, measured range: 3.77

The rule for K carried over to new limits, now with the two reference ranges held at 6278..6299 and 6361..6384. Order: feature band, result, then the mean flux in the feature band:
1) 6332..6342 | -0.28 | 3.86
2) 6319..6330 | -0.11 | 3.81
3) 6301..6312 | 0.28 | 3.7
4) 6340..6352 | 0.17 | 3.69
